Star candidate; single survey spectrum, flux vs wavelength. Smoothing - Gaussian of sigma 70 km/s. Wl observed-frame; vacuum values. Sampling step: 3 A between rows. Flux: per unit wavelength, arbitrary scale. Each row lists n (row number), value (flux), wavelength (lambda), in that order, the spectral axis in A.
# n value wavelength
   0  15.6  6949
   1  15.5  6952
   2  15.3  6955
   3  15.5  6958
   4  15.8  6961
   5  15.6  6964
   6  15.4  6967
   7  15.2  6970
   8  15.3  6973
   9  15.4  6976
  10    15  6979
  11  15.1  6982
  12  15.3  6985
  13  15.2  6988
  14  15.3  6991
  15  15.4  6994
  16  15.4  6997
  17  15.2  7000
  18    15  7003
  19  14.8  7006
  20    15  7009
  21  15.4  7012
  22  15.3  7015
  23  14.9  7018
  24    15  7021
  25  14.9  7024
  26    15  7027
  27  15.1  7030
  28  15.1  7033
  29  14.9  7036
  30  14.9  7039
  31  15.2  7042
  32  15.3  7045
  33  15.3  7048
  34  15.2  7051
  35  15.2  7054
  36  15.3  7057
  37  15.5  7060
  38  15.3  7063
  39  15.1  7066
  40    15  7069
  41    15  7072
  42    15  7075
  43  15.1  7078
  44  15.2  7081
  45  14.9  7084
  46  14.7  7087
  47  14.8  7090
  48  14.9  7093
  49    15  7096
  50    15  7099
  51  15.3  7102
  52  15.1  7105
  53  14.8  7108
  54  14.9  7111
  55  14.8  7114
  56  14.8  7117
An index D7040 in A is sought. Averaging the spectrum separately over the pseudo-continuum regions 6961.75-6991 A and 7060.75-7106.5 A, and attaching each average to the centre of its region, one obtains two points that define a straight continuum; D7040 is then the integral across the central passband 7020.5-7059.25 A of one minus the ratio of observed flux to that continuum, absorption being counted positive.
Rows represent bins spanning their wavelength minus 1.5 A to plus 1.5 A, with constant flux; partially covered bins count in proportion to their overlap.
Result 0.1 A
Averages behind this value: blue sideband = 15.3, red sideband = 15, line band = 15.1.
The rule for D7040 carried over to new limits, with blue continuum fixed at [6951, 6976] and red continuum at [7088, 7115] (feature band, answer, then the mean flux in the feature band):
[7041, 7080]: -0.24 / 15.2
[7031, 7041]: 0.13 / 15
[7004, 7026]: 0.32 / 15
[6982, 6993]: 0.08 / 15.3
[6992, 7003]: 0.03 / 15.3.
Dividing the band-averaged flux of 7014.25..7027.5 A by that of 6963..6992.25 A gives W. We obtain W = 0.98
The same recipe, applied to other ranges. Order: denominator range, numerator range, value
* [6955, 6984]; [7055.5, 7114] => 0.98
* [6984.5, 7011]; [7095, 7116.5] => 0.99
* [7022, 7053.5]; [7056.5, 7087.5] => 1.00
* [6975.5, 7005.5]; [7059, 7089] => 0.99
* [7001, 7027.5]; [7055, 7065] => 1.02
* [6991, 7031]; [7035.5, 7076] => 1.00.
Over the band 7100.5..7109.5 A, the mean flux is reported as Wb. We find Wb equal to 15.1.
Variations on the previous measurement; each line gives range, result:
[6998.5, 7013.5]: 15.1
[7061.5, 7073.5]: 15.1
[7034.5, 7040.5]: 14.9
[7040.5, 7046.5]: 15.2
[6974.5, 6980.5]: 15.2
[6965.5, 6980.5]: 15.3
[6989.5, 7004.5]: 15.3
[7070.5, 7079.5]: 15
